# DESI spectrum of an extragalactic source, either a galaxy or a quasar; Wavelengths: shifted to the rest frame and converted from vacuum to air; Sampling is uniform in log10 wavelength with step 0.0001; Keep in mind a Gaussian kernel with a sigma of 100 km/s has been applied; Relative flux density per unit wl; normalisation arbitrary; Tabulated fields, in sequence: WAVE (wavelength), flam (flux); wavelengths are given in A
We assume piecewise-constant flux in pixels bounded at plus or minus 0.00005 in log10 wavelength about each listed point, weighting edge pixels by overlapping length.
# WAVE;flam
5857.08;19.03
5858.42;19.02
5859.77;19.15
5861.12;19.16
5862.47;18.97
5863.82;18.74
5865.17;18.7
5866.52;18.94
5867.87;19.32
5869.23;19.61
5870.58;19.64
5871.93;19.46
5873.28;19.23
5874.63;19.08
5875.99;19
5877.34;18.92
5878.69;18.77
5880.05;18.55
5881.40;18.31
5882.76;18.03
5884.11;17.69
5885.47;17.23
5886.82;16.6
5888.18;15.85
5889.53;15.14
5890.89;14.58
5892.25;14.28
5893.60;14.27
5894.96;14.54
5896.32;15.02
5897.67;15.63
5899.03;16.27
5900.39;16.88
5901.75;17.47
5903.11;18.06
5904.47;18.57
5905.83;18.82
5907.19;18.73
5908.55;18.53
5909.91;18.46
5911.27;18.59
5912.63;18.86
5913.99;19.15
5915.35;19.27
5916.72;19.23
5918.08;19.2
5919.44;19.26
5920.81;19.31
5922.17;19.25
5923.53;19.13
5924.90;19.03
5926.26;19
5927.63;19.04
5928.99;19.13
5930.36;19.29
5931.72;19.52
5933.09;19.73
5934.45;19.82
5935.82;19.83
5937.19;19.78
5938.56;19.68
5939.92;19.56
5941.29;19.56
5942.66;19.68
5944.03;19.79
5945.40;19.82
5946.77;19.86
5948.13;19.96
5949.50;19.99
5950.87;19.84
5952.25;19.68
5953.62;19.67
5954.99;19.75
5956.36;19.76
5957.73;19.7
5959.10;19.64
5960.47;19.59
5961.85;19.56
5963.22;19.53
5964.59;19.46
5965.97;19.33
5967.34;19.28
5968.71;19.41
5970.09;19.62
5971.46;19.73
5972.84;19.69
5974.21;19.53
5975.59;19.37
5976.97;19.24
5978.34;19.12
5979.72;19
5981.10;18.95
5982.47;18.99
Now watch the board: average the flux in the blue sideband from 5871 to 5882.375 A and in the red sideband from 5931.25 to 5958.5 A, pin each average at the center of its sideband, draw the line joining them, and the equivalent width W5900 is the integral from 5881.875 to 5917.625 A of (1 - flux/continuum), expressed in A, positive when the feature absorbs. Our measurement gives 3.8 A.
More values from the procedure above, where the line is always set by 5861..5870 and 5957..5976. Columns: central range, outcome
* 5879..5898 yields 2.95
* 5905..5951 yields 0.04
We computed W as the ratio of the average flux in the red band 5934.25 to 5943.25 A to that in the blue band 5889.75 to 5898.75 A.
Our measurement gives 1.3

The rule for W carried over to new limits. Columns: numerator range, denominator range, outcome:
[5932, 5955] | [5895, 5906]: 1.17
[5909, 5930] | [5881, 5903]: 1.18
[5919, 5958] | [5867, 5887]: 1.05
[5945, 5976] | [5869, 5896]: 1.13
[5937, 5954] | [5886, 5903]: 1.26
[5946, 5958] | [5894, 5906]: 1.19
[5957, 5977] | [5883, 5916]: 1.15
